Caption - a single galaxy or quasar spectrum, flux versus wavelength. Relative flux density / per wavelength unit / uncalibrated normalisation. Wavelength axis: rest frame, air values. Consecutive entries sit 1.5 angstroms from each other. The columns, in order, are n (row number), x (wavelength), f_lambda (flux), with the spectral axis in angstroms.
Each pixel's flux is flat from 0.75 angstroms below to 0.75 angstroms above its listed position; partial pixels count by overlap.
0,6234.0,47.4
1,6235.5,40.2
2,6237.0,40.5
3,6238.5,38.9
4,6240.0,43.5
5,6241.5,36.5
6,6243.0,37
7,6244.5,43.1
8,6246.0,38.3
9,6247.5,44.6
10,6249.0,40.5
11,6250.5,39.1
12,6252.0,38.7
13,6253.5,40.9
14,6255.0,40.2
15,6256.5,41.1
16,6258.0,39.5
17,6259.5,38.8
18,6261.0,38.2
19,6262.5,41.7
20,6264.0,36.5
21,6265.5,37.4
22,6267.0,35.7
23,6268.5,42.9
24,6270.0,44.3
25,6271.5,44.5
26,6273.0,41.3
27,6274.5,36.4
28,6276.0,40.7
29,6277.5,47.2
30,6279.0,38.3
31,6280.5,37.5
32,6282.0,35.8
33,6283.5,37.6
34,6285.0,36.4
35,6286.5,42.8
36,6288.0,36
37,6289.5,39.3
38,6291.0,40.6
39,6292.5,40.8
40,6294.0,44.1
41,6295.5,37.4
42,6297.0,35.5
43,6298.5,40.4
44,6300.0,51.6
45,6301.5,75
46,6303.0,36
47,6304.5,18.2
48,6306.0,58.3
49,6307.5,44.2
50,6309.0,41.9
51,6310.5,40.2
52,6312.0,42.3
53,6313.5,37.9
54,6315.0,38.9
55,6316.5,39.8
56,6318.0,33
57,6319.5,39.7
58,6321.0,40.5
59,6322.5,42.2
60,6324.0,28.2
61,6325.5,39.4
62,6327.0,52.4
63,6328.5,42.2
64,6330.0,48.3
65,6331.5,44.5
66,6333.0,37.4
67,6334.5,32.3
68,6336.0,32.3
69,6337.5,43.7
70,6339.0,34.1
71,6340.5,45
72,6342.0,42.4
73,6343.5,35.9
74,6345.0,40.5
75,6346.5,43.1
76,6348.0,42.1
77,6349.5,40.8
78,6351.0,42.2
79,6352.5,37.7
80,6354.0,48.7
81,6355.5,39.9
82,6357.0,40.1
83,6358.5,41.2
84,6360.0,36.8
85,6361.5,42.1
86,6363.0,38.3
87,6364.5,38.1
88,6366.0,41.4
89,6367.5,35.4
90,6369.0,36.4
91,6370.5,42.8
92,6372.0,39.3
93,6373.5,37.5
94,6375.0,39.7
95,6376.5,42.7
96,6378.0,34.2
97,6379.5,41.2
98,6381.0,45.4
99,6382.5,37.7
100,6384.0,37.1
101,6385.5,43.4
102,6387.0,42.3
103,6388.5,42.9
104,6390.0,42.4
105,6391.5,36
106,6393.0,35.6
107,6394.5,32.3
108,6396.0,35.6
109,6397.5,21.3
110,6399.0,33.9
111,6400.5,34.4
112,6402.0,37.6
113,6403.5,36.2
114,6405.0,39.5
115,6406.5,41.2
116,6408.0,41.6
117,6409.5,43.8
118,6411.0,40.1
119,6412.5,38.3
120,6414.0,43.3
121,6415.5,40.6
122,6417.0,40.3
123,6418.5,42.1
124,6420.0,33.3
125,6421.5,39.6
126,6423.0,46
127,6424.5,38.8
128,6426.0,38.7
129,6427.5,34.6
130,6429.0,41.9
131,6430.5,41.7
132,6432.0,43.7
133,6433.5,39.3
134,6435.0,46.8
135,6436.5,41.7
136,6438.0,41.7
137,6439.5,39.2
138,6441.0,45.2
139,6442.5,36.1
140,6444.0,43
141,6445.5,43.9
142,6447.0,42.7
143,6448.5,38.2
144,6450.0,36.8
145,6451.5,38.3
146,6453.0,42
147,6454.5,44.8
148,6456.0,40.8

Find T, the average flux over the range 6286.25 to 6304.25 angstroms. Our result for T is 42.6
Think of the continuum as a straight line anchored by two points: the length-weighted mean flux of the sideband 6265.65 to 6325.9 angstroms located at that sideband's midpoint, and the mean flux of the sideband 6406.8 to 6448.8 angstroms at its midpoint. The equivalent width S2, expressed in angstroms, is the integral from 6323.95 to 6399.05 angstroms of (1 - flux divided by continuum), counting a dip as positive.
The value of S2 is 2.3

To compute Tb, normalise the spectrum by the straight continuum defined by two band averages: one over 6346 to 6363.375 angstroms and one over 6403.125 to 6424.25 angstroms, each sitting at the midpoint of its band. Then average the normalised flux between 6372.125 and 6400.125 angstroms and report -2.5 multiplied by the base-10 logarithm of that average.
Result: 0.08 mag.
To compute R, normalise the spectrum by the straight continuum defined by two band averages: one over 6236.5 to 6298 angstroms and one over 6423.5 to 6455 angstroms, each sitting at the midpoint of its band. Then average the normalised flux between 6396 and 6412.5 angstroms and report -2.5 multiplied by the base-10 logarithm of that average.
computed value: 0.10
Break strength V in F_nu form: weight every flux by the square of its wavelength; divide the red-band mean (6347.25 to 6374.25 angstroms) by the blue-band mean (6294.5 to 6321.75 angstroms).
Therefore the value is 1.0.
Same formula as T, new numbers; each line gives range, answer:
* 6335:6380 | 39.8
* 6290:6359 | 41.1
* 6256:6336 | 40.5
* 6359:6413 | 38.5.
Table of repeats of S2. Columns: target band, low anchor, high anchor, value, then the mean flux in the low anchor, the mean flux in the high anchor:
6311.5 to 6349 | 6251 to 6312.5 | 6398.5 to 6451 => 0.67 angstroms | 40.9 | 40.2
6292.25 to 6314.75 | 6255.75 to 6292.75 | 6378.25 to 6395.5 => -1.87 angstroms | 39.6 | 39.4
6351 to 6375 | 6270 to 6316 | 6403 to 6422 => 0.45 angstroms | 41.3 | 40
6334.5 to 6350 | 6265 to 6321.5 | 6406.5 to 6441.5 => 0.48 angstroms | 40.8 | 40.9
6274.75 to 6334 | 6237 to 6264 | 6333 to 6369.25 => -1.86 angstroms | 40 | 39.6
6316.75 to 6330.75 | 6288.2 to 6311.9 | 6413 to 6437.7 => 0.57 angstroms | 42.7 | 40.8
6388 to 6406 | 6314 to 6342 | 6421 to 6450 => 2.21 angstroms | 39.7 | 41.1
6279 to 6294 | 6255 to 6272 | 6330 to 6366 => 0.47 angstroms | 40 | 40.2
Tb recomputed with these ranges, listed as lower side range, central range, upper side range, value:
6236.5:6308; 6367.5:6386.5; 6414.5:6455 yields 0.030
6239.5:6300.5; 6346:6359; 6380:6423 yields -0.070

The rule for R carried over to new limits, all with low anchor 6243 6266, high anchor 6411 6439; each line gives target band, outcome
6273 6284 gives 0.02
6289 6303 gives -0.12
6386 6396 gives 0.06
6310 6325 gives 0.05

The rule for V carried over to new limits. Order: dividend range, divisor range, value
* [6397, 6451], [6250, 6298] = 1.05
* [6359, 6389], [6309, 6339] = 1.02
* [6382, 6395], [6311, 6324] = 1.03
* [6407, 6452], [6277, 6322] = 1.04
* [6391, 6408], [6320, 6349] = 0.89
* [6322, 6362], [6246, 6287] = 1.04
